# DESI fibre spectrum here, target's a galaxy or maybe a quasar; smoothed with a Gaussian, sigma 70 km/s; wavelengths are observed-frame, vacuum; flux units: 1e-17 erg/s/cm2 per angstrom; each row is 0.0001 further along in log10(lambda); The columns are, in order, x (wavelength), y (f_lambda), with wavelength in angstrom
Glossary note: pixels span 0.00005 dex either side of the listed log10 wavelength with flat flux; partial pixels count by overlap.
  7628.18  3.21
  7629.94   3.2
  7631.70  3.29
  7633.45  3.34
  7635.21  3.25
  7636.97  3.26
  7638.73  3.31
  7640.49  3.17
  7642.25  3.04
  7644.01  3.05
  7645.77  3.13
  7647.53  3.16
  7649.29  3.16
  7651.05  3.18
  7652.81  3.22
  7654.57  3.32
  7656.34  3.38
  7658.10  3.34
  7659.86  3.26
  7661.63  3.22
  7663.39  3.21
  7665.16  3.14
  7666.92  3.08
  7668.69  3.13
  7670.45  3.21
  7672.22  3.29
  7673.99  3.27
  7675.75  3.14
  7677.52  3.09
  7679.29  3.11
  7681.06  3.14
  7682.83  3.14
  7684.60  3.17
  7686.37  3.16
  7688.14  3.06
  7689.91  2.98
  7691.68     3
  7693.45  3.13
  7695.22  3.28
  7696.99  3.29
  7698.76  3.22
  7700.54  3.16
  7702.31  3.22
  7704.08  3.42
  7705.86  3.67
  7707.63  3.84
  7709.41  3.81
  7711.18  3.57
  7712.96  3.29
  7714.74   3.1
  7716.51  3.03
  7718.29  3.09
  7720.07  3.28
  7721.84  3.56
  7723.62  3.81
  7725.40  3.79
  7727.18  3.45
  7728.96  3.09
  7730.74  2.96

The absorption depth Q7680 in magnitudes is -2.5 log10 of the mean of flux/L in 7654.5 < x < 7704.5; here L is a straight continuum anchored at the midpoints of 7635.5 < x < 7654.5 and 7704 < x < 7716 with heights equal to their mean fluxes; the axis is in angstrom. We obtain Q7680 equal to 0.056 mag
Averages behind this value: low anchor 3.18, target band 3.19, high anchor 3.52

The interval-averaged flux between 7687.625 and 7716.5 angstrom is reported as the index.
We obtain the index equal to 3.31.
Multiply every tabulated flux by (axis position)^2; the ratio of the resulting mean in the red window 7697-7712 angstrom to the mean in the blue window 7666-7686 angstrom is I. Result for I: 1.11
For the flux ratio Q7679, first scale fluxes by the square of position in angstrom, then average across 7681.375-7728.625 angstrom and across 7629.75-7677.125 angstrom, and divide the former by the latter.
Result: 1.05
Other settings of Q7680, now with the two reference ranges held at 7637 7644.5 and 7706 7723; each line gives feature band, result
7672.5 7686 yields 0.05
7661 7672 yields 0.03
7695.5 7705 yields 0.03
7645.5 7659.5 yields -0.01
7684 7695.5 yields 0.08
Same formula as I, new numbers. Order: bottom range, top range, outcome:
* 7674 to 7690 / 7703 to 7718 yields 1.11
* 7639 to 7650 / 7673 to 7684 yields 1.02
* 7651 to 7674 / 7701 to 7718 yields 1.07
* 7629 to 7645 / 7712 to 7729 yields 1.07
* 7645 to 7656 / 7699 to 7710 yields 1.11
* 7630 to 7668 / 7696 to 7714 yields 1.09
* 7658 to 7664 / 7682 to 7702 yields 0.98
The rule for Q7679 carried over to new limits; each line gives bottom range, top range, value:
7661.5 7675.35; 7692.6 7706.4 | 1.04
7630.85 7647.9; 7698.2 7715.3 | 1.09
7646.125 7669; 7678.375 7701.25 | 0.98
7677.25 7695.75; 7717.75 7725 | 1.13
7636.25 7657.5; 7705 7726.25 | 1.11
